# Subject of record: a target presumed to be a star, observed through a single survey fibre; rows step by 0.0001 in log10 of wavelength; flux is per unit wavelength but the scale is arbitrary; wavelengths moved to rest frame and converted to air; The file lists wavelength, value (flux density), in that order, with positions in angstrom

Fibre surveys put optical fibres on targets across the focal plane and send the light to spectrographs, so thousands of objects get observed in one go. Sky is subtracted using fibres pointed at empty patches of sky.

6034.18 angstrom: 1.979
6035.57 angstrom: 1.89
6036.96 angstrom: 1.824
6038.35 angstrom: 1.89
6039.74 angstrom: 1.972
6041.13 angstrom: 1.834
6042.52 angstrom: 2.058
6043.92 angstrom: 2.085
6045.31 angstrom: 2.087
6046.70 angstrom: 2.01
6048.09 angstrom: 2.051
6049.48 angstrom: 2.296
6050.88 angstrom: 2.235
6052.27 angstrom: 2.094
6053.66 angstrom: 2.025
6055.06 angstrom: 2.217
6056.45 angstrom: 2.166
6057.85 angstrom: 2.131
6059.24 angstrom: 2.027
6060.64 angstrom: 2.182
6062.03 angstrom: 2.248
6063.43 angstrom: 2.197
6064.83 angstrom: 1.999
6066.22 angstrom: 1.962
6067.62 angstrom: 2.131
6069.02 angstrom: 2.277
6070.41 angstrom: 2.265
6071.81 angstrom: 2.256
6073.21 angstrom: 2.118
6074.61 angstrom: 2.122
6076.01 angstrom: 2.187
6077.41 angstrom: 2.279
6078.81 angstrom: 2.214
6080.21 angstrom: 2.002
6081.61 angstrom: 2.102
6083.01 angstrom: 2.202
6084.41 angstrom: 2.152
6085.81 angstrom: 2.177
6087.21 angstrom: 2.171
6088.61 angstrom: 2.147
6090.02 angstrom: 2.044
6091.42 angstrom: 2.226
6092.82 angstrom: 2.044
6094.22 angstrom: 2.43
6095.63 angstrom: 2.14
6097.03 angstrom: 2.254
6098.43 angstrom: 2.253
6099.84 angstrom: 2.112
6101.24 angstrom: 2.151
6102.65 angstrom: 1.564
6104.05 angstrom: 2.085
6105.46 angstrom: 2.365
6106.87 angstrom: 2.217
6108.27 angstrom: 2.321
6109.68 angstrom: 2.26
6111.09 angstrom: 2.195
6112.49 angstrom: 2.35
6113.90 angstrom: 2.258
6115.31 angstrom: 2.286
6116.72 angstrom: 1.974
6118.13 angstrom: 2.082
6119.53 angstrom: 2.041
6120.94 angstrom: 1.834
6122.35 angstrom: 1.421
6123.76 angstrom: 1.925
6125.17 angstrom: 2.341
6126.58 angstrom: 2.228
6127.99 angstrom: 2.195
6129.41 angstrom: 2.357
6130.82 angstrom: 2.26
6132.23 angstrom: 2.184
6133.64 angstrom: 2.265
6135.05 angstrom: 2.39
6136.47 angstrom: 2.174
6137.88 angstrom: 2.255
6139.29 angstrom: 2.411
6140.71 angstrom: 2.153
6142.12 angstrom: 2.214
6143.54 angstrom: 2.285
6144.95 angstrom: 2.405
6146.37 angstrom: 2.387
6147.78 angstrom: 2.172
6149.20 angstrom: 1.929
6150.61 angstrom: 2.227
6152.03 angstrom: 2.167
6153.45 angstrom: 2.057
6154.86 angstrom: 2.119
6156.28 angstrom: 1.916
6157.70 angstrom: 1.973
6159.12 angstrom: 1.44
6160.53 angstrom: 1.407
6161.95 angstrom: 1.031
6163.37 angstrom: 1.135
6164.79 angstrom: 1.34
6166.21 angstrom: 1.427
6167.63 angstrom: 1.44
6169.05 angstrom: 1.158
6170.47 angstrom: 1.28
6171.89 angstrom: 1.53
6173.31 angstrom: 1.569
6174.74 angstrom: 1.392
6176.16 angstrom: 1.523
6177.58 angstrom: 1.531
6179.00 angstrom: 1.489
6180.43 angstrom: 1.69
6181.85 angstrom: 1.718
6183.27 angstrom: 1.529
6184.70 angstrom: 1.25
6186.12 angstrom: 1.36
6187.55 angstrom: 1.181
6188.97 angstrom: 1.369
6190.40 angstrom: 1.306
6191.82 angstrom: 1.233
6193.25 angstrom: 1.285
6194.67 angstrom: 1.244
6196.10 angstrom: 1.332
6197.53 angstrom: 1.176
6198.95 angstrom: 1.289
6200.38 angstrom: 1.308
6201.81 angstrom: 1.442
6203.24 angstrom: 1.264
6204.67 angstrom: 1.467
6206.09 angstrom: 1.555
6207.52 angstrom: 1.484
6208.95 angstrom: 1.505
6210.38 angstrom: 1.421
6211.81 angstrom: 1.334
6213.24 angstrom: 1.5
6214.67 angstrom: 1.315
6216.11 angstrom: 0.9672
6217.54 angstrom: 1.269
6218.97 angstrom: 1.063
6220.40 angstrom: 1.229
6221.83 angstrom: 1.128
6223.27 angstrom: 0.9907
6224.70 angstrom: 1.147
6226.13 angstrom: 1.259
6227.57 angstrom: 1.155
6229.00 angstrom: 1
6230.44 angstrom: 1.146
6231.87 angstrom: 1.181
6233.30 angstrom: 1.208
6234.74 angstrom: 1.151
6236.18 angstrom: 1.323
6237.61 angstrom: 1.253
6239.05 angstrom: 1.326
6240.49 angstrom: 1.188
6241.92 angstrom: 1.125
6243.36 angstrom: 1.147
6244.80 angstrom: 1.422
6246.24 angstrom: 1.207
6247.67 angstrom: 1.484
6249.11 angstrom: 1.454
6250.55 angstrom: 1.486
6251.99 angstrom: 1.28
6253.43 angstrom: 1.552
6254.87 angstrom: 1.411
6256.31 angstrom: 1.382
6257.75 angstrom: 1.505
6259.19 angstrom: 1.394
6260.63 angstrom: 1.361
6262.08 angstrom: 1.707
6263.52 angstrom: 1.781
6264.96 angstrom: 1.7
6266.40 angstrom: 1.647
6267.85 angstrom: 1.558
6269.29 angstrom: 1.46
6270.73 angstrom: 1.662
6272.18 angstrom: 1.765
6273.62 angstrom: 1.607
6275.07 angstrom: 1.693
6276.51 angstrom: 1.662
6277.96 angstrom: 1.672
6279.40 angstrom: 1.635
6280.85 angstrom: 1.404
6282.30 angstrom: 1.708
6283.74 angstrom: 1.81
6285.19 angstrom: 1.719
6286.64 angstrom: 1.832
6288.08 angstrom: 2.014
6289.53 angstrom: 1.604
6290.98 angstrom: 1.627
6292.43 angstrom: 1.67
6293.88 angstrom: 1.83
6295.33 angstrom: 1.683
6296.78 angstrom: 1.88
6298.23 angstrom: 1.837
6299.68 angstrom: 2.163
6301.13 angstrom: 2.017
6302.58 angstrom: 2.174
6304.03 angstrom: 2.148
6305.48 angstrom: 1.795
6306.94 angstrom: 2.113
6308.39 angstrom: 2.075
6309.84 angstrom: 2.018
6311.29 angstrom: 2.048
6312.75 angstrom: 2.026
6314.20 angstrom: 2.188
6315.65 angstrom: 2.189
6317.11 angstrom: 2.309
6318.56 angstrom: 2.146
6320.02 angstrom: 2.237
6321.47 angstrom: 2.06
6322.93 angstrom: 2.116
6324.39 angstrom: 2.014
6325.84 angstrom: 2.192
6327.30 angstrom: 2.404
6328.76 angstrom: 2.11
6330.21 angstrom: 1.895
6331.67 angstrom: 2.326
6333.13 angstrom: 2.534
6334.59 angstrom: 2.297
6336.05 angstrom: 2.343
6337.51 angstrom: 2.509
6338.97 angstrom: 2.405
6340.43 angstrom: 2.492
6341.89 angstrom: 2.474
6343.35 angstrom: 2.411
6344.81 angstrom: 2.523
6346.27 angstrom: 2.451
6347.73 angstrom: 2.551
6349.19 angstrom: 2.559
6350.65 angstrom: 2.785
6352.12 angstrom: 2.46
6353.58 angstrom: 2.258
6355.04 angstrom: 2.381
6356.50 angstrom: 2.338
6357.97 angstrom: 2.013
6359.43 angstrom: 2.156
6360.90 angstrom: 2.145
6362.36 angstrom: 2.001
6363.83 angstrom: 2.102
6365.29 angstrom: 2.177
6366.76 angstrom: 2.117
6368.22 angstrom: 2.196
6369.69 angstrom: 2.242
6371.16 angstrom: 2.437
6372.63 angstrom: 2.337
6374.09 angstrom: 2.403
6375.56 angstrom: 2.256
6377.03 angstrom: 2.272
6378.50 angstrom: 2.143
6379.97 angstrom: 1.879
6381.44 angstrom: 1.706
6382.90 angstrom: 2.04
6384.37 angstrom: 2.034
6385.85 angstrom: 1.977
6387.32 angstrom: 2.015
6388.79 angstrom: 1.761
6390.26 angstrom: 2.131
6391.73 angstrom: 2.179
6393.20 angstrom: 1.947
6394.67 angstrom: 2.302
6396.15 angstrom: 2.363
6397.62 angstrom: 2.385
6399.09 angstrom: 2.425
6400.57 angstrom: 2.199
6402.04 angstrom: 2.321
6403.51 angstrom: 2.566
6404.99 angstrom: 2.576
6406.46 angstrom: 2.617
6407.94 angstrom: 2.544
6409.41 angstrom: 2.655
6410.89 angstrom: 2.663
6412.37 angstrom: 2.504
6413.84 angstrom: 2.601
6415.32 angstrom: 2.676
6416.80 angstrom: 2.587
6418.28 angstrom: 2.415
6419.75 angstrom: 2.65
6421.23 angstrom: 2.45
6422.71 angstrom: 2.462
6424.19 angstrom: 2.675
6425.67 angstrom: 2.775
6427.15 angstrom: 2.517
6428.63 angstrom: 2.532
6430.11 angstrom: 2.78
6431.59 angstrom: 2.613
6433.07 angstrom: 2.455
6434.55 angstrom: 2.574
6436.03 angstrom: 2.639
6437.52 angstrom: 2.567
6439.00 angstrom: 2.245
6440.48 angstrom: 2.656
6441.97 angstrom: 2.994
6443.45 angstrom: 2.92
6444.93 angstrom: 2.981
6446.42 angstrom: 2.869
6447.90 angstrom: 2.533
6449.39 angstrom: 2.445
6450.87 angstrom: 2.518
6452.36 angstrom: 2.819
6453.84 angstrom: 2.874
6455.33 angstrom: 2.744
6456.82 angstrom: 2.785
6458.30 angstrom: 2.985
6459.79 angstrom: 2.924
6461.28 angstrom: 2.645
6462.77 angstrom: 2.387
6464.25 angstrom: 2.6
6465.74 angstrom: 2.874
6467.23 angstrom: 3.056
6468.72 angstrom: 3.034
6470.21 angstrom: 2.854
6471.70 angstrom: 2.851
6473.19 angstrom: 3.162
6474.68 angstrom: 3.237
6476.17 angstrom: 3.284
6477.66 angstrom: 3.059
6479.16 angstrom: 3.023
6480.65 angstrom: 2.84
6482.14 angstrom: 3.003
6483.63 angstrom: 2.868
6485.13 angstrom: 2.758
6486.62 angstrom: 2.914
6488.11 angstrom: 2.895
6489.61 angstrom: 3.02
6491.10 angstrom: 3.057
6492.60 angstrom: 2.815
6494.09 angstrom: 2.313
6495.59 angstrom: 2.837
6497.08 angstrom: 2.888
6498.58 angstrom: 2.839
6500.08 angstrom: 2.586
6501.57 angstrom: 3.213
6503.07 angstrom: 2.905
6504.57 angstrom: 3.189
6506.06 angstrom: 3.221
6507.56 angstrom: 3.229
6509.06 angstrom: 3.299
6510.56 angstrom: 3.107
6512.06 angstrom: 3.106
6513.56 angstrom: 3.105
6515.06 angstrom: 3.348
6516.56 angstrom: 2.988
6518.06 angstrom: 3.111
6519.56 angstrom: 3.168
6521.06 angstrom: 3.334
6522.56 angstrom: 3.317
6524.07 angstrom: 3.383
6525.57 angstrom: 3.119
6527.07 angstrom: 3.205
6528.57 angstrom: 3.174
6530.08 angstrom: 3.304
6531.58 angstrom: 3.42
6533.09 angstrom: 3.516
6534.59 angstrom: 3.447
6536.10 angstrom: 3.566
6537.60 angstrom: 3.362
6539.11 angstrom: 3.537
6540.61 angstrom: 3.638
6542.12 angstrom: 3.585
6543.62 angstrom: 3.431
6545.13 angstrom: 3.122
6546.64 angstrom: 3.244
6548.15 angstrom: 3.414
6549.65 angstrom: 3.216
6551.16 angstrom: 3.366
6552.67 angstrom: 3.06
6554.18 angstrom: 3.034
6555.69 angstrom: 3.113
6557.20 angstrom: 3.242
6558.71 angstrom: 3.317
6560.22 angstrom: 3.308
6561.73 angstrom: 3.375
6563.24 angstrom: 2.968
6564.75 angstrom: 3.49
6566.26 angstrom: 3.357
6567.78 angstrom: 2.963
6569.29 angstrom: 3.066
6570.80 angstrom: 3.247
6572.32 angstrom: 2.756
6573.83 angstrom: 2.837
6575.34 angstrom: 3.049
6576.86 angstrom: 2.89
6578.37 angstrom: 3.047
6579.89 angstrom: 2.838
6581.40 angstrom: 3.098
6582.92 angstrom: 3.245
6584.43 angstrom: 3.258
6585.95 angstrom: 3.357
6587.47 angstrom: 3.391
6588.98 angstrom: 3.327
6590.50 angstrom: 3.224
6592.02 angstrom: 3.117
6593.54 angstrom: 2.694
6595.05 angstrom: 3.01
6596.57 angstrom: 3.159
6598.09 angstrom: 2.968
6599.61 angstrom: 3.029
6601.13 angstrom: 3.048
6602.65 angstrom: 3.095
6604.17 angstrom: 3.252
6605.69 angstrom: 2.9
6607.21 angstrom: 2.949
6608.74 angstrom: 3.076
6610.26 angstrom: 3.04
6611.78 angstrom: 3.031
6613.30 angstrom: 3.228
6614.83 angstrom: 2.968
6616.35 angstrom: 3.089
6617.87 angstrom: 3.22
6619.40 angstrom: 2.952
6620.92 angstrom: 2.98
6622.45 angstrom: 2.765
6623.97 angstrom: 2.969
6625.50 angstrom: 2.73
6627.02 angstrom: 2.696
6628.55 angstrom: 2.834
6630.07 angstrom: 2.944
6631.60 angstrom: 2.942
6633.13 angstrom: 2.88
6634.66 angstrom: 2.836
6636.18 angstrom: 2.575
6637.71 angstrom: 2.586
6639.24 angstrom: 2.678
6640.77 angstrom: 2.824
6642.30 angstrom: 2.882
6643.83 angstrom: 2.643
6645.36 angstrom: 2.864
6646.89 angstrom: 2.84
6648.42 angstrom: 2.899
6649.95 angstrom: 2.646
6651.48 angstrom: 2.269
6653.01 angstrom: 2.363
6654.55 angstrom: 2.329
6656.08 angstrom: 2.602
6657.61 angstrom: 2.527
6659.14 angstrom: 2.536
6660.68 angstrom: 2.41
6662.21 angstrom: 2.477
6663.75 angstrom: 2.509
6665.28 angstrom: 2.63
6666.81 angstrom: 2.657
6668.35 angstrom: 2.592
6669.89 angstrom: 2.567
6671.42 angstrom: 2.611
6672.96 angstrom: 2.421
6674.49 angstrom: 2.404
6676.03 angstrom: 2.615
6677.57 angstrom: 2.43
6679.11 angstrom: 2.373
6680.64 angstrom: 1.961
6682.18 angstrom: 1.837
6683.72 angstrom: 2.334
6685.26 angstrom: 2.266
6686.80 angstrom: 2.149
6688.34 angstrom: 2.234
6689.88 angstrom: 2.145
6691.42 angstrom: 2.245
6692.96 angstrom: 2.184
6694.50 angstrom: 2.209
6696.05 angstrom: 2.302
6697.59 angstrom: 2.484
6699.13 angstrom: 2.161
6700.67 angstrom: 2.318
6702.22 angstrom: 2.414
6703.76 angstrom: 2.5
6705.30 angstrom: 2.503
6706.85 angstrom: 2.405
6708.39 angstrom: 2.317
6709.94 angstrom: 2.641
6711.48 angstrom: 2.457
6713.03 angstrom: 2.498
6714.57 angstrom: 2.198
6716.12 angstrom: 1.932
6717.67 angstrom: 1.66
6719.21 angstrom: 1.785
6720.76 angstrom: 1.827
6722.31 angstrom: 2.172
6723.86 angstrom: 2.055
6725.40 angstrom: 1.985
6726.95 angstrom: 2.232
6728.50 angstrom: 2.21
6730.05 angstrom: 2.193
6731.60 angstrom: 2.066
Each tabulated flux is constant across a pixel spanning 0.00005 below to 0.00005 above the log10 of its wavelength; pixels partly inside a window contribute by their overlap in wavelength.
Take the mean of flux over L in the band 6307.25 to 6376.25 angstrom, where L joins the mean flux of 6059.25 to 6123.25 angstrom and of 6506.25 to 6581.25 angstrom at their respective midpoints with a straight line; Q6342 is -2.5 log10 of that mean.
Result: 0.20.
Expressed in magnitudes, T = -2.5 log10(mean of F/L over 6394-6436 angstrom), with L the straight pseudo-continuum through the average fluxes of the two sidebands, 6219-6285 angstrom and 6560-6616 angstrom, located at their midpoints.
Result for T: -0.14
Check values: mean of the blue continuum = 1.41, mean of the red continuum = 3.1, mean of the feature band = 2.53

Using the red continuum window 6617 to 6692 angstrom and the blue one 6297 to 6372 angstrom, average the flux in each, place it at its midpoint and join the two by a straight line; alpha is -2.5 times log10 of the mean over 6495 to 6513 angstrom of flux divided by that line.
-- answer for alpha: -0.25 mag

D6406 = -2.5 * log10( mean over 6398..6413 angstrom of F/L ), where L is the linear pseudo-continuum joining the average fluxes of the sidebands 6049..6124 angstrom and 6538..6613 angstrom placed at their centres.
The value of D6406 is 0.123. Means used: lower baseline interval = 2.14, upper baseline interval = 3.16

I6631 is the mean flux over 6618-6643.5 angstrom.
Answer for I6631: 2.82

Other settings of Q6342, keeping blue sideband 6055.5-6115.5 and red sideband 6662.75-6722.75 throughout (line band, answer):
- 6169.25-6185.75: 0.42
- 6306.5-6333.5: 0.03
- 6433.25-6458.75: -0.20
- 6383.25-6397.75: 0.07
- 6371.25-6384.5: 0.05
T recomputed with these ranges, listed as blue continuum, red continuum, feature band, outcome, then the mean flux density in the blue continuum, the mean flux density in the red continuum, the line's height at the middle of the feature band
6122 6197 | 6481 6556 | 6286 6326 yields 0.17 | 1.76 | 3.15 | 2.33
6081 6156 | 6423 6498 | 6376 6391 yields 0.31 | 2.17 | 2.79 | 2.65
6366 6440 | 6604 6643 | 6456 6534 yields -0.17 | 2.37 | 2.91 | 2.6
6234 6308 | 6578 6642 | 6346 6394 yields -0.09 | 1.61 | 2.99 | 2.02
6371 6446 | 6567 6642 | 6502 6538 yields -0.18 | 2.42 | 2.99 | 2.75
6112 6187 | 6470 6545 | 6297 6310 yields 0.19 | 1.87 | 3.13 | 2.41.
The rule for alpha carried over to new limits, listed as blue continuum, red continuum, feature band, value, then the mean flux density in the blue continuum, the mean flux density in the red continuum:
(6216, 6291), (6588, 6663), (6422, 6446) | -0.24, 1.43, 2.86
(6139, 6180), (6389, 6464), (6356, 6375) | 0.09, 1.75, 2.57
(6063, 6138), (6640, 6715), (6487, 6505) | -0.22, 2.16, 2.44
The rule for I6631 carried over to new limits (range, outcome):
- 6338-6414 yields 2.3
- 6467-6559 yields 3.14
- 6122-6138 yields 2.18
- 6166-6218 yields 1.38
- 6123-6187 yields 1.85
